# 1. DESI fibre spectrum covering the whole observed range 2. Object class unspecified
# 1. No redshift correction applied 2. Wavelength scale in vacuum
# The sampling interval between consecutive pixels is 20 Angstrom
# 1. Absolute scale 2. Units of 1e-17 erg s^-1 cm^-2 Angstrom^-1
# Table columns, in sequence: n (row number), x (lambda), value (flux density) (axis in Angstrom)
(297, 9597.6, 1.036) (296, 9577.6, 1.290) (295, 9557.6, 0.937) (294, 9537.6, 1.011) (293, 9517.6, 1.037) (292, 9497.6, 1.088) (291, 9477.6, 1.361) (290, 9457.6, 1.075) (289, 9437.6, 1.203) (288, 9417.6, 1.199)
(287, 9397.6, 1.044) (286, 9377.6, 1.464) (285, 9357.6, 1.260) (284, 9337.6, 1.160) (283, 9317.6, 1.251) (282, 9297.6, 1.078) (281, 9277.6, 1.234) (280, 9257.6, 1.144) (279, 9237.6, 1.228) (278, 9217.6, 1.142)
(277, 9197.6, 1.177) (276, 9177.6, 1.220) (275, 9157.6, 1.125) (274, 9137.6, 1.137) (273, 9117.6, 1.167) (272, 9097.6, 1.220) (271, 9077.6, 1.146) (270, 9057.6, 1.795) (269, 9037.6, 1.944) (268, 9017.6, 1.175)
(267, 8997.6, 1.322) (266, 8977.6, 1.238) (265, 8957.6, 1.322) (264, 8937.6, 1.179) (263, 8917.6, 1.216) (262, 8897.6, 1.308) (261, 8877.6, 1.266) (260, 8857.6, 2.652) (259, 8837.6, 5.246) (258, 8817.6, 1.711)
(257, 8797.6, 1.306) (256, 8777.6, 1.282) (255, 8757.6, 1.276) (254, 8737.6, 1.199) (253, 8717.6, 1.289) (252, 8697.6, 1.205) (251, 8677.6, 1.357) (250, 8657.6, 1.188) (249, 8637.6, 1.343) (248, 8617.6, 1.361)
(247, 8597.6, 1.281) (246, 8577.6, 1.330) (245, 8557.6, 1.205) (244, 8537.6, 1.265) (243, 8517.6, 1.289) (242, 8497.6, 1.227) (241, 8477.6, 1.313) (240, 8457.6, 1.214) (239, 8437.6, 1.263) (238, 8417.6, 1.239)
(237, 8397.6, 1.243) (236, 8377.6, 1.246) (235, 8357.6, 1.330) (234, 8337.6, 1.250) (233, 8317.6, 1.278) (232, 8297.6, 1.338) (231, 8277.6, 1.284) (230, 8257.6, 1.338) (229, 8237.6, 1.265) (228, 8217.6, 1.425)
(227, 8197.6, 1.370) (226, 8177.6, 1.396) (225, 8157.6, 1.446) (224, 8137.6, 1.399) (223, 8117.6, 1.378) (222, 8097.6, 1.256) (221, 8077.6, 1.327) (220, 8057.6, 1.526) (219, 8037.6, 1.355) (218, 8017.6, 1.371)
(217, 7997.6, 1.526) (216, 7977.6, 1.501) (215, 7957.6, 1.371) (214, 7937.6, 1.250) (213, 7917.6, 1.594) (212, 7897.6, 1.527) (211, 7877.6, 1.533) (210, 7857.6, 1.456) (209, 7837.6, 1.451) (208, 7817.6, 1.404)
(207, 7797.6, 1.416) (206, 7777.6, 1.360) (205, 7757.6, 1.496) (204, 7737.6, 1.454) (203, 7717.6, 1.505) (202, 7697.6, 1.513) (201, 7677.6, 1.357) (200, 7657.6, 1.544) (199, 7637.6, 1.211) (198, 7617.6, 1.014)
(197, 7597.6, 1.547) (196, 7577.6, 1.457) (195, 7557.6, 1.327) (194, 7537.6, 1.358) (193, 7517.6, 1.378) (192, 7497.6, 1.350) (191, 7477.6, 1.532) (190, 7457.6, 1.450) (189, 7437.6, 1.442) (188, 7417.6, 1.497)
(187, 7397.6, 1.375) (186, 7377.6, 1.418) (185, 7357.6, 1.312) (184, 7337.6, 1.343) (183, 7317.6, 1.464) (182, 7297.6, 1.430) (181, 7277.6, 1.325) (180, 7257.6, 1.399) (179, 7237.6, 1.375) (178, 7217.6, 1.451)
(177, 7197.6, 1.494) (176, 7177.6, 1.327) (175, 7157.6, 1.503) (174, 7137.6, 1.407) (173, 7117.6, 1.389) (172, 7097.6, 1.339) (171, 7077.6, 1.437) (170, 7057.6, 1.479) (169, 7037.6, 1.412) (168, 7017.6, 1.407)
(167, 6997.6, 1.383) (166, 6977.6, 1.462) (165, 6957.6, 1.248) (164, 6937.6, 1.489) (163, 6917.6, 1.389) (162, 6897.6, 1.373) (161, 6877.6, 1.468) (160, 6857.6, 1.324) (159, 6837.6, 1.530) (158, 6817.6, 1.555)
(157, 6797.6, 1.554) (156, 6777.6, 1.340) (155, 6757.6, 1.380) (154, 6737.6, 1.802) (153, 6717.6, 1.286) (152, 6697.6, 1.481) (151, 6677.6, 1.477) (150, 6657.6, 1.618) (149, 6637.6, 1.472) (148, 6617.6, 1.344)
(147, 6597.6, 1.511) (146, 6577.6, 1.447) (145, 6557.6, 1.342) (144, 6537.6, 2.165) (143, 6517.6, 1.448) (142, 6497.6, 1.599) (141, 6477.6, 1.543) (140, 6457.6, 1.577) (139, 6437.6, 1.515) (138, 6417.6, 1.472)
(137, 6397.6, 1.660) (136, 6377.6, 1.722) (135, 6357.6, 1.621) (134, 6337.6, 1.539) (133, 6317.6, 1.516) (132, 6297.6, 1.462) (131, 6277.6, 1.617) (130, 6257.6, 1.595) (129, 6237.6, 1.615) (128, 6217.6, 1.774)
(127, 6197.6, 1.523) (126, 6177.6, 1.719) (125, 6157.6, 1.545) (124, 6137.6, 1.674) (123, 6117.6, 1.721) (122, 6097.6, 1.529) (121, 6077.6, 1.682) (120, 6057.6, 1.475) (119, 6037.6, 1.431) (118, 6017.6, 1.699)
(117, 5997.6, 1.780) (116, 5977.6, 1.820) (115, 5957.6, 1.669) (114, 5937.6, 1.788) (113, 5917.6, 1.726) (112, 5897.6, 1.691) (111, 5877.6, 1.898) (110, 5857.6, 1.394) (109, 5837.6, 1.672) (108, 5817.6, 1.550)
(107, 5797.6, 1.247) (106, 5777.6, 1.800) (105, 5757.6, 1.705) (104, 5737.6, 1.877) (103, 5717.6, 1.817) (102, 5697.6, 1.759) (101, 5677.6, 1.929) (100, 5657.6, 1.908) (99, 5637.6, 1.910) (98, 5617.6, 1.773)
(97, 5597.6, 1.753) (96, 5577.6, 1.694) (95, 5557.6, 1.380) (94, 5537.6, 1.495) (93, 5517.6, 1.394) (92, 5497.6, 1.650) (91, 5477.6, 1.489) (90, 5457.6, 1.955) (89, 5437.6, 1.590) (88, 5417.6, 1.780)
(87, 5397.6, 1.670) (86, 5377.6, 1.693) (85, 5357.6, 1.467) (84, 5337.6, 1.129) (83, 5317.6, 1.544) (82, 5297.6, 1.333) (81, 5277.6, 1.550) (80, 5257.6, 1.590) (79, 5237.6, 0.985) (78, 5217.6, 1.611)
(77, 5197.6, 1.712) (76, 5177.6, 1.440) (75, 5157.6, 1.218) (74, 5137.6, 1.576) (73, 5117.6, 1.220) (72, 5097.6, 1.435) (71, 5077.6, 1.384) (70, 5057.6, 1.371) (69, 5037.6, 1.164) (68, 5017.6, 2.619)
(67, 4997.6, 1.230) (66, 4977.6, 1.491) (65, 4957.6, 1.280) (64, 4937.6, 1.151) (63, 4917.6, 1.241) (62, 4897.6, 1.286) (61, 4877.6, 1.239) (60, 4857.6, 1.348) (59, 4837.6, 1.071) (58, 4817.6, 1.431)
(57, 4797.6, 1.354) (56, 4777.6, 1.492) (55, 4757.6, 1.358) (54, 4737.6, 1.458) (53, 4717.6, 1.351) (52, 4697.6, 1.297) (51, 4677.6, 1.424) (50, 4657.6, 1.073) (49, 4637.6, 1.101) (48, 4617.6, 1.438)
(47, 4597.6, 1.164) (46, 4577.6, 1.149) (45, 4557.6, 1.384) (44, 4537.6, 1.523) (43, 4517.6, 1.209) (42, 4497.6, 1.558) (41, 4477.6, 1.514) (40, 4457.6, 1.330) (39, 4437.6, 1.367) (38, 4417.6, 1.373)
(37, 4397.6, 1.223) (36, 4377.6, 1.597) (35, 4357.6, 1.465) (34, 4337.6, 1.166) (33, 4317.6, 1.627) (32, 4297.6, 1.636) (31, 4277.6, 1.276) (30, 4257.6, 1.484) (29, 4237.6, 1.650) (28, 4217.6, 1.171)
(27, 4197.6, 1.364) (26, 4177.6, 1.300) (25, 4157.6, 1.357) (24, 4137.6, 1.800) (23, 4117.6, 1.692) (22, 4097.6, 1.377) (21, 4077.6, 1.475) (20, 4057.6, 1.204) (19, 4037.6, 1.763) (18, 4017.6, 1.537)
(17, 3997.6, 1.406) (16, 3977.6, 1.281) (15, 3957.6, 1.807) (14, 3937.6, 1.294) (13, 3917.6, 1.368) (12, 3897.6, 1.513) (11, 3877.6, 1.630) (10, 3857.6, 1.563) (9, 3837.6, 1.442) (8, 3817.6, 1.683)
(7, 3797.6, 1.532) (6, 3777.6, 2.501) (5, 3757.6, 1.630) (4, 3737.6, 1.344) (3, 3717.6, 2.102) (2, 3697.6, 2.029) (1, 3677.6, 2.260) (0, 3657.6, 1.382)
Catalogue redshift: 0.35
